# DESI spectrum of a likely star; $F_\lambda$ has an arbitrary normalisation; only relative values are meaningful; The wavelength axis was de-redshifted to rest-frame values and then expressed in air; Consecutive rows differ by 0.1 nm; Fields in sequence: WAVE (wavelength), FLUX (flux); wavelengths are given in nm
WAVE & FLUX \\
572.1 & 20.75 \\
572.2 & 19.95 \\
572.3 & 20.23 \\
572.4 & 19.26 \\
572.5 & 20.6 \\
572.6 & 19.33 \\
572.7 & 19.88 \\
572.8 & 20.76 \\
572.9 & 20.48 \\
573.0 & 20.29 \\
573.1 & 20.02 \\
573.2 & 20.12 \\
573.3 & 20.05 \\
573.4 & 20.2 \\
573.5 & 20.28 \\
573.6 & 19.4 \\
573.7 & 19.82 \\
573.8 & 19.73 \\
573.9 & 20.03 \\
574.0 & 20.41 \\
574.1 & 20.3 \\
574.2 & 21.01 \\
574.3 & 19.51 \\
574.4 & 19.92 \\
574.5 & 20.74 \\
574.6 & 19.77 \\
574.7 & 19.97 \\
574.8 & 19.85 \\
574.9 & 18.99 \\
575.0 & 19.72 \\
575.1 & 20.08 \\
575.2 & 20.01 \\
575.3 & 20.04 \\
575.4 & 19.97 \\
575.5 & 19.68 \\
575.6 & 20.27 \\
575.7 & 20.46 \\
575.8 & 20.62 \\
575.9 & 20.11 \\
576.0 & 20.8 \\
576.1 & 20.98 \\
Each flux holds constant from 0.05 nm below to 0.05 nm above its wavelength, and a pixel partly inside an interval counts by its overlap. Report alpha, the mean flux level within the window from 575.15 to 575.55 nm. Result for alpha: 19.9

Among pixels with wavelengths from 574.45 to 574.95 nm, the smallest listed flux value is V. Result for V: 18.99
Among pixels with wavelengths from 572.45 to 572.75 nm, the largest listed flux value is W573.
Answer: 20.6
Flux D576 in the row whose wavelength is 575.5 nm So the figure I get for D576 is 19.68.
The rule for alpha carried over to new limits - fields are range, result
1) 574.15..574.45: 20.1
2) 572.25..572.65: 19.9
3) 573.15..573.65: 20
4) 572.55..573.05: 20.1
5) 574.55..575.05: 19.7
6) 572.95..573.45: 20.1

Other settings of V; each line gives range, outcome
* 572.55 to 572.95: 19.33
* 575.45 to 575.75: 19.68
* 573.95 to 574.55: 19.51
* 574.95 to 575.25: 19.72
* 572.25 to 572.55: 19.26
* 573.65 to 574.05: 19.73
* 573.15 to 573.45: 20.05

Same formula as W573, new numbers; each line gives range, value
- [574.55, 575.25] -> 20.08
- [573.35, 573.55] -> 20.28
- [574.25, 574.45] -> 19.92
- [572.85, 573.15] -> 20.48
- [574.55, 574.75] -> 19.97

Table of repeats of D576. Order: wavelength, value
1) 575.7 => 20.46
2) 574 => 20.41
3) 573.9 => 20.03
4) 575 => 19.72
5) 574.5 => 20.74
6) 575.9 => 20.11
